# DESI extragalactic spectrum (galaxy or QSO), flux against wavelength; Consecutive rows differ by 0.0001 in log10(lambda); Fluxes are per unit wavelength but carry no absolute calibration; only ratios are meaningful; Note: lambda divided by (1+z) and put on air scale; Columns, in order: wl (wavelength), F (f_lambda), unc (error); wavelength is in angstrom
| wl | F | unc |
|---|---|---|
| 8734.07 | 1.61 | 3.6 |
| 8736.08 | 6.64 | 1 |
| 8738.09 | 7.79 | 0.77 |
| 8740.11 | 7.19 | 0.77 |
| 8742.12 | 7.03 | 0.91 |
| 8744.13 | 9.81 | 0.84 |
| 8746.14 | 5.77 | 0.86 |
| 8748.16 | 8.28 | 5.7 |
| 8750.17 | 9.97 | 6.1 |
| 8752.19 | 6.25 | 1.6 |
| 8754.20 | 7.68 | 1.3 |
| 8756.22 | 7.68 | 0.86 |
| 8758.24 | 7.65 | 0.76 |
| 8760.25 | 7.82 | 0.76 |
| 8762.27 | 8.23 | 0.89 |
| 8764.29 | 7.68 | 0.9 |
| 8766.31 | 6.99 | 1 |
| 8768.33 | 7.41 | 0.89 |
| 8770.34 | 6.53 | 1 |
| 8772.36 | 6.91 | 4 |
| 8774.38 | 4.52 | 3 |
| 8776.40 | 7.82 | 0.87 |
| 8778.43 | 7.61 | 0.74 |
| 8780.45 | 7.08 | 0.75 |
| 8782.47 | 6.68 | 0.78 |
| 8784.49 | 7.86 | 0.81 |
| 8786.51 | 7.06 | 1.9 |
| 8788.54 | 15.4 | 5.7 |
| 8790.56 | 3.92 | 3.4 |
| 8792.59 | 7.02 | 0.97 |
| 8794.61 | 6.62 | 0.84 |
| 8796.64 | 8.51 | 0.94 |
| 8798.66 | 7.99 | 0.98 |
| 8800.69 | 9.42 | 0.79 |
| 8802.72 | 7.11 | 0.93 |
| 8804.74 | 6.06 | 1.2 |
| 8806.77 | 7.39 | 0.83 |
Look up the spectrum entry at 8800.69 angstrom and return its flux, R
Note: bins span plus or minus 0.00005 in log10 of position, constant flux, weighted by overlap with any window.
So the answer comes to 9.42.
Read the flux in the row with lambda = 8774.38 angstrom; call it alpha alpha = 4.52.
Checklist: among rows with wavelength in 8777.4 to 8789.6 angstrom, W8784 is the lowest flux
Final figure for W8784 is 6.68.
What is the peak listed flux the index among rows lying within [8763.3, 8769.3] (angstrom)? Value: 7.68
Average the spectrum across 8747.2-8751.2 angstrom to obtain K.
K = 9.12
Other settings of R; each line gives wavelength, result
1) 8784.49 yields 7.86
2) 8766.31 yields 6.99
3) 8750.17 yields 9.97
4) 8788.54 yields 15.4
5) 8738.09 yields 7.79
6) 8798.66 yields 7.99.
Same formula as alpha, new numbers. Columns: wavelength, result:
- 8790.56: 3.92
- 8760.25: 7.82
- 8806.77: 7.39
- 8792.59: 7.02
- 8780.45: 7.08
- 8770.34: 6.53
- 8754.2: 7.68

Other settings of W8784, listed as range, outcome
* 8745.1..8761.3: 5.77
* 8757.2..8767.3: 6.99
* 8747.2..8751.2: 8.28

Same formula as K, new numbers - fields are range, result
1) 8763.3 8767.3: 7.33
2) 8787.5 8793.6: 8.76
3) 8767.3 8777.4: 6.64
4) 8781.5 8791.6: 8.19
